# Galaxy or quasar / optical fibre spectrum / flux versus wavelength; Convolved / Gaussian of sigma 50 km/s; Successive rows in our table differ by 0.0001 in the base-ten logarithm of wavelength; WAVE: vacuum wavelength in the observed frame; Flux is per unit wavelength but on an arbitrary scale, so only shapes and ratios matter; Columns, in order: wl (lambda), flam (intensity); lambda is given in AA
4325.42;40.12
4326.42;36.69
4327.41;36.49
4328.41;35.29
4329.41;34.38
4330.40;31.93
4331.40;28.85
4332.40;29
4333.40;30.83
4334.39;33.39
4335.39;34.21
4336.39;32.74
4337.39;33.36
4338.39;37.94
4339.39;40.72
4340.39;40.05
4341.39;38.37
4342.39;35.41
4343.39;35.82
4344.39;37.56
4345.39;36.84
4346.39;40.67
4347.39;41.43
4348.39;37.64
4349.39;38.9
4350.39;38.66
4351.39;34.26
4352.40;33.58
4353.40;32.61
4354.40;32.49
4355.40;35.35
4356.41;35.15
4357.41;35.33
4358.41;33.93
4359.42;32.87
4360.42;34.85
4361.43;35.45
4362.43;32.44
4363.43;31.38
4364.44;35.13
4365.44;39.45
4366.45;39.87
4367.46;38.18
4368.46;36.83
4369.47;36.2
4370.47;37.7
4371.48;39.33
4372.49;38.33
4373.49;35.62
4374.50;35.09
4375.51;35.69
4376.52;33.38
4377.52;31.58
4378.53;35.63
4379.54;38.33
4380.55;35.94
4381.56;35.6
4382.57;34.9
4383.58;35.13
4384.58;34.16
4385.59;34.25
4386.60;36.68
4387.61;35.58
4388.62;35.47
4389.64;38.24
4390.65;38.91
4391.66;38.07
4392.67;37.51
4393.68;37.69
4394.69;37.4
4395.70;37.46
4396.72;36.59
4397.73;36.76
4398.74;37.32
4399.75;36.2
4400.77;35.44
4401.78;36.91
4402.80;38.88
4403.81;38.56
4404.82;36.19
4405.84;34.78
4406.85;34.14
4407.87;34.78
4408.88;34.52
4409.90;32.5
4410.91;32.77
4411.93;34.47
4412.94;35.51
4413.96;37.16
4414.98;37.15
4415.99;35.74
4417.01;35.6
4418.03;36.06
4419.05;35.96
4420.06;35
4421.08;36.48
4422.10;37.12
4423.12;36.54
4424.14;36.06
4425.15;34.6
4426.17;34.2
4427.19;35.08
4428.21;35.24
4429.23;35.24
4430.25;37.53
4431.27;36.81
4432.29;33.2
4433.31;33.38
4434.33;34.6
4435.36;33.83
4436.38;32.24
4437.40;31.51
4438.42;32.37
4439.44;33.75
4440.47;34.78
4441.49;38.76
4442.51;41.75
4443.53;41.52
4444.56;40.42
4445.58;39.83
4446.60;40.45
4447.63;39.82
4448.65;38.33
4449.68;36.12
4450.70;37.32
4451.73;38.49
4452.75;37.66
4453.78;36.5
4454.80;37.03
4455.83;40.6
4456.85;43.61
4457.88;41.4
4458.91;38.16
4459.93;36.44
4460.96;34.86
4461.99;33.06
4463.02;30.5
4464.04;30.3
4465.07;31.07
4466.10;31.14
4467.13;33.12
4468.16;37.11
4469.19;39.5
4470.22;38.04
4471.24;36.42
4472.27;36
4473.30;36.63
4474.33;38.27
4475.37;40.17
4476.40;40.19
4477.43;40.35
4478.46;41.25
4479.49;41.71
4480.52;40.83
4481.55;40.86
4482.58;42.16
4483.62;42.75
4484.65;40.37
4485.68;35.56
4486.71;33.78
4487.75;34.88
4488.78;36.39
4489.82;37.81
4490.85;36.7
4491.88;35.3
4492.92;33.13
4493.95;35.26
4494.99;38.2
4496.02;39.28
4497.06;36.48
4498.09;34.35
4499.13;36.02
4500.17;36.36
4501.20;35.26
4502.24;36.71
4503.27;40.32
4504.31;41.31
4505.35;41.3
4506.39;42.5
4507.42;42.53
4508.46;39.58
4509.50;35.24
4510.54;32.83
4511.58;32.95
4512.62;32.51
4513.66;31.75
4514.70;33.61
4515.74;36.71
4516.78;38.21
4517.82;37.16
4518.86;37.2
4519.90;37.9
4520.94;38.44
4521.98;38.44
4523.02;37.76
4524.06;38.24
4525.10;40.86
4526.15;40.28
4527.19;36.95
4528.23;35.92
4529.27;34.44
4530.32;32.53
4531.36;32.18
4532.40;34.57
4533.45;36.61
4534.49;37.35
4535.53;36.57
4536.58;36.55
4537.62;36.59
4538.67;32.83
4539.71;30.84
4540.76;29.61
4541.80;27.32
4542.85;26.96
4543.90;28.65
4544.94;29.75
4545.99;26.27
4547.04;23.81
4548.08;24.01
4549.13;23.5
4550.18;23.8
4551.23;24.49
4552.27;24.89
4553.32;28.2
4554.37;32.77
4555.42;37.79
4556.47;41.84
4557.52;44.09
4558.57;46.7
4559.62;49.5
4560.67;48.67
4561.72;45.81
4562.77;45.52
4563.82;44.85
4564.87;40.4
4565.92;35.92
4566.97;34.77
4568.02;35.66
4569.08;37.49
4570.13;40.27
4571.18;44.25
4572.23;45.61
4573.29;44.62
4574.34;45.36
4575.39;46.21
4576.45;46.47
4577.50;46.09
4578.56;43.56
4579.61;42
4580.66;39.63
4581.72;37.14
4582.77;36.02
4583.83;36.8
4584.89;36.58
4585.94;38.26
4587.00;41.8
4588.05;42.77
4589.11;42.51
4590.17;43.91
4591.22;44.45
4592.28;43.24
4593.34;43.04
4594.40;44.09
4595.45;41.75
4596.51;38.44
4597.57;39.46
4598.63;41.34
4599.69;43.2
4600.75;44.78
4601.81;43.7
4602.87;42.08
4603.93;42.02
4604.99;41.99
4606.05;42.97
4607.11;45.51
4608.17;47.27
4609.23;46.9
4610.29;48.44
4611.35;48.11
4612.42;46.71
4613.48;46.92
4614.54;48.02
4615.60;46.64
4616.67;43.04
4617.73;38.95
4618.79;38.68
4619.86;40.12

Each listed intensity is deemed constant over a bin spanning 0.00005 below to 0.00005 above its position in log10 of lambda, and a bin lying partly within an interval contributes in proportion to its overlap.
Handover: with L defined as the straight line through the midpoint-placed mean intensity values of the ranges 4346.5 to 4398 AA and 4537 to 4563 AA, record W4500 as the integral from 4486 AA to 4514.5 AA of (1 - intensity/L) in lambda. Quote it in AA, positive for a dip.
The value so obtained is -2.1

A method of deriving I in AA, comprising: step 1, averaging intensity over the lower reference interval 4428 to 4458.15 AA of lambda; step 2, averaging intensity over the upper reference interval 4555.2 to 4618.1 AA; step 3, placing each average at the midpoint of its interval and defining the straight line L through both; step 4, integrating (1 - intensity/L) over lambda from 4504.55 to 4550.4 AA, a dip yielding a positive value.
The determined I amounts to 7.0 AA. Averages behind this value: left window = 37.1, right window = 42.9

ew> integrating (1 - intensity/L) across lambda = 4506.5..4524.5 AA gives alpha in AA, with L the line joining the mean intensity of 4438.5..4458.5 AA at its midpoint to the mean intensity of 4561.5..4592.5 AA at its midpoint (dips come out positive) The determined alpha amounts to 1.58 AA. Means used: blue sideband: 38.7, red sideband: 41.5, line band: 36.7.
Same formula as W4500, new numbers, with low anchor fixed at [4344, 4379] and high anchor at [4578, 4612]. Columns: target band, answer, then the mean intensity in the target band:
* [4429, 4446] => 0.9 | 36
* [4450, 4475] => 1.5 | 36.4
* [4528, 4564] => 6.1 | 34.1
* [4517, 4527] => 0.5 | 38.4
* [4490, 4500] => 0.9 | 36.1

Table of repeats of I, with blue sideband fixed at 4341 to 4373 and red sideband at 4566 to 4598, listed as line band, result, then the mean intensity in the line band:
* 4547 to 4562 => 2.18 AA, 34.8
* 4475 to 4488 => -0.20 AA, 39.7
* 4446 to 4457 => -0.04 AA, 38.6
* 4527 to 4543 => 2.62 AA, 33.7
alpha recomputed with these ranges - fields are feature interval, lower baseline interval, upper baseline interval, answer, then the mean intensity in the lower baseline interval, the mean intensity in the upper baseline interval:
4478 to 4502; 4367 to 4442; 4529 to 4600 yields -0.5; 35.8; 37.7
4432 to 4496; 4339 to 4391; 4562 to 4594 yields 2.6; 36.2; 41.5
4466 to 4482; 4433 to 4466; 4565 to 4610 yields -0.4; 36.5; 41.9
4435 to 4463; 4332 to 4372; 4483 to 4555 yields -1.7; 35.9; 34.6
